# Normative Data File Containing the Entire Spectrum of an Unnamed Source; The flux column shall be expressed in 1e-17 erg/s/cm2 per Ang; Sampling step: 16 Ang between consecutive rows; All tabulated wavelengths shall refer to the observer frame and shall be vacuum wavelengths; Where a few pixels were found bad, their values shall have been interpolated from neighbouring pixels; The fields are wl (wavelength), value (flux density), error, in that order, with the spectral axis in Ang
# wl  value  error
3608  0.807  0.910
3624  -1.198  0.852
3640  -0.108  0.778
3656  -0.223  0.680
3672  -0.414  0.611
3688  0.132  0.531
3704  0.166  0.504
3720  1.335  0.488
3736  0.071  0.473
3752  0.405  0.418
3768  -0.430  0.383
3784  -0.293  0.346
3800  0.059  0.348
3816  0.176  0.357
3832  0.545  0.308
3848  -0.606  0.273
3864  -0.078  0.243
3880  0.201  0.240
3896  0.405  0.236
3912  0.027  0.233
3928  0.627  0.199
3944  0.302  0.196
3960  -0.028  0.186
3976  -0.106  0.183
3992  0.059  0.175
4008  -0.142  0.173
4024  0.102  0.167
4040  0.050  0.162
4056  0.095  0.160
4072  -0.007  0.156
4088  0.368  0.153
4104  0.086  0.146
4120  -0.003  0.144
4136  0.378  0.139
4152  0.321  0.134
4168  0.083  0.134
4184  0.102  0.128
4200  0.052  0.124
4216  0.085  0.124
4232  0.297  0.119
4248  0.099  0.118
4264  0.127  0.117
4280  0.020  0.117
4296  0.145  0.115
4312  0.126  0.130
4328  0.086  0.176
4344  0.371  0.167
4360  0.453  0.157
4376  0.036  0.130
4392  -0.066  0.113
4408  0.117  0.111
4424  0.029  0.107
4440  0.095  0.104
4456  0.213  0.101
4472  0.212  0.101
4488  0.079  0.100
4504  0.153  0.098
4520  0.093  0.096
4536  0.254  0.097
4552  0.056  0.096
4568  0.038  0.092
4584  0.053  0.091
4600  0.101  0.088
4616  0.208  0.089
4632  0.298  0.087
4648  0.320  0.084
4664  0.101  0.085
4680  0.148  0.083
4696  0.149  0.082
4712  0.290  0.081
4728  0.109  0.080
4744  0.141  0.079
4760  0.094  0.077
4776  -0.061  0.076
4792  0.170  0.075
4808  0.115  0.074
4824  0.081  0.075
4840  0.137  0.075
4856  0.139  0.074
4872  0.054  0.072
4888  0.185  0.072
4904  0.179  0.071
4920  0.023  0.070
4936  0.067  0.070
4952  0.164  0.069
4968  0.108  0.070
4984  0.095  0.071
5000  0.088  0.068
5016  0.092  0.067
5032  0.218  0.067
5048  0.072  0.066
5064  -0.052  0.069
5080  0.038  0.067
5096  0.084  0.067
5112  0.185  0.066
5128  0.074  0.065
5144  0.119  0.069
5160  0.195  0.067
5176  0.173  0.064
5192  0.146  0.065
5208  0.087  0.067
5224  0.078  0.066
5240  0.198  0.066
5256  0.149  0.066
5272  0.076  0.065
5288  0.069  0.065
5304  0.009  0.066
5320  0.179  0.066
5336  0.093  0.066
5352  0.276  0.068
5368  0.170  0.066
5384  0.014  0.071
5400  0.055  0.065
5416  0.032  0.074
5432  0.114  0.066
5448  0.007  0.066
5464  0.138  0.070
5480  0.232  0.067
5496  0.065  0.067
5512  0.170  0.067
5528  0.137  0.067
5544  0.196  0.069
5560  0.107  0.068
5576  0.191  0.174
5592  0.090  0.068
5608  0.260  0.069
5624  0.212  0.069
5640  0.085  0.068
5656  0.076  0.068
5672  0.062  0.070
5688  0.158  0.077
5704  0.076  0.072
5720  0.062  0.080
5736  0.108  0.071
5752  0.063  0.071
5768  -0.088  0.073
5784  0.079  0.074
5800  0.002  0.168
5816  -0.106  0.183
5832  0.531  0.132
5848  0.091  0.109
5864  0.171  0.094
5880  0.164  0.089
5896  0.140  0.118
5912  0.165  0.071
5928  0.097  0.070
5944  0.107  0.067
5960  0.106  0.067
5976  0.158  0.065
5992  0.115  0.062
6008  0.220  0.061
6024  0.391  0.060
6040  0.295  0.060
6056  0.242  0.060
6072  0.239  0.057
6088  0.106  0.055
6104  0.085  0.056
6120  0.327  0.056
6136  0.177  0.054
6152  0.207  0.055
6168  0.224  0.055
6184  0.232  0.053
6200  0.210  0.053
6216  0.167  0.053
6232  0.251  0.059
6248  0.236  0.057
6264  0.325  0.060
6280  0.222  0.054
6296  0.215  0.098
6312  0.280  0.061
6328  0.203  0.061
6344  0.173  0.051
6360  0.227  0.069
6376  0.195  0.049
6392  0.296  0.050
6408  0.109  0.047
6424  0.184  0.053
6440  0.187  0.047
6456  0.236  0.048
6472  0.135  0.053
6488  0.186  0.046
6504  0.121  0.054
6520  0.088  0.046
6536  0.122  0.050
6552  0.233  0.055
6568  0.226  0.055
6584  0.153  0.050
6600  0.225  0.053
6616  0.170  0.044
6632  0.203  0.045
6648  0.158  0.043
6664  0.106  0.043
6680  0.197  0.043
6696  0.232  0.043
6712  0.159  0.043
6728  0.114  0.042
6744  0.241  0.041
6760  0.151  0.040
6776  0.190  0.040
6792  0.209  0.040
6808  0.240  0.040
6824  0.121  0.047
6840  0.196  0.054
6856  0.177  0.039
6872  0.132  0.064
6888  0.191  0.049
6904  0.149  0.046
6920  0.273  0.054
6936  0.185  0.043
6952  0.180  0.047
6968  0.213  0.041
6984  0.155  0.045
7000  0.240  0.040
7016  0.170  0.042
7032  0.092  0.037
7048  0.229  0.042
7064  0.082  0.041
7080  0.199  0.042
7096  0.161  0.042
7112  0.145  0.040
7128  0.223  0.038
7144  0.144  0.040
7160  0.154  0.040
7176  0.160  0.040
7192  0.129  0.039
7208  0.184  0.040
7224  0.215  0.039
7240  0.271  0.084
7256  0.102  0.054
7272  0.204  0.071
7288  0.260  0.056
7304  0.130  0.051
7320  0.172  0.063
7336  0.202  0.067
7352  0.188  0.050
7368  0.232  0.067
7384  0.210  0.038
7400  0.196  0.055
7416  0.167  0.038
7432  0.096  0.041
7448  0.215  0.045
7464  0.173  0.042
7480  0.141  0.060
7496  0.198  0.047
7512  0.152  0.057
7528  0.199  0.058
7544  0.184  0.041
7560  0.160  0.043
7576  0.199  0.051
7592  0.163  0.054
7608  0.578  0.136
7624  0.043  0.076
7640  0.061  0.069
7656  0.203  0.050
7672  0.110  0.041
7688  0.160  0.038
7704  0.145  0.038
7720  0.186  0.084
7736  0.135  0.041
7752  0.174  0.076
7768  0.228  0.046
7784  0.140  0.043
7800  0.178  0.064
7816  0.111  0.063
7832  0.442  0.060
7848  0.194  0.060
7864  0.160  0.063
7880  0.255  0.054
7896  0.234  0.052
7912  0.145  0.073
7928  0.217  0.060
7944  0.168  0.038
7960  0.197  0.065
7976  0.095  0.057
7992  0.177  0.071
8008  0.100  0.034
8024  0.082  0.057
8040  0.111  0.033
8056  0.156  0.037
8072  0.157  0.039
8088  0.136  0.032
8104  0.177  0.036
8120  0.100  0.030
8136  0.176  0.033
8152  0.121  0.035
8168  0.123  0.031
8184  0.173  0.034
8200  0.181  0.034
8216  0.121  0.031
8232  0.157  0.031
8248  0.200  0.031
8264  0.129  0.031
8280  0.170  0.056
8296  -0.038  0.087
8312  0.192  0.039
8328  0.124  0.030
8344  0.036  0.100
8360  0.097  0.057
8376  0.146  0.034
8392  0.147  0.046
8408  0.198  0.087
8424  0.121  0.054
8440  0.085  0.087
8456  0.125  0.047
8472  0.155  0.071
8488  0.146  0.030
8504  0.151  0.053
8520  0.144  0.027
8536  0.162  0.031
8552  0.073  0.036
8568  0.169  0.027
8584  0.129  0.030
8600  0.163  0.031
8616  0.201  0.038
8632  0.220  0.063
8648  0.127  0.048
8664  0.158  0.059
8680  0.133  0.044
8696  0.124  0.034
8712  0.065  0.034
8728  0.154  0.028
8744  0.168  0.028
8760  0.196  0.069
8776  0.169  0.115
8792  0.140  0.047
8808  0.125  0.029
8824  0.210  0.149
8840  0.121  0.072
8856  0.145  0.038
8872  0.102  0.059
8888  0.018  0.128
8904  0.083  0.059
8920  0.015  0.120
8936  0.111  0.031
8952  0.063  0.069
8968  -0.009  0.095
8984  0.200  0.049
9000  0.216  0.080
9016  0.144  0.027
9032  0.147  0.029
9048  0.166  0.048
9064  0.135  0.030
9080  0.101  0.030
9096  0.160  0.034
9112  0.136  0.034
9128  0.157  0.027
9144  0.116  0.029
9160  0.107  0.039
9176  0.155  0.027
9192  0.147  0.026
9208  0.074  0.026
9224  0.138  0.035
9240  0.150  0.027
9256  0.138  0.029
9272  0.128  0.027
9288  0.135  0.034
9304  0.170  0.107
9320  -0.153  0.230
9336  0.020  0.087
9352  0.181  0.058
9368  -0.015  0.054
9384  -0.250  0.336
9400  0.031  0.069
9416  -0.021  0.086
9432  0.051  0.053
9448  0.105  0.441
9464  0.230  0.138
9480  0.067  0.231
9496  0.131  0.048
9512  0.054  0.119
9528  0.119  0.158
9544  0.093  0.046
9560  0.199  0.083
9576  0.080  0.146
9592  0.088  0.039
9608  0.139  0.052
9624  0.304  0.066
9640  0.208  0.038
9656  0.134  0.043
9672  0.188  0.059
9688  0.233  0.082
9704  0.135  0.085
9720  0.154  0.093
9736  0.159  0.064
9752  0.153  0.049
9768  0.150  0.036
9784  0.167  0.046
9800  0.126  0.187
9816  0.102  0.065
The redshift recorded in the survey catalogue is 0.564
